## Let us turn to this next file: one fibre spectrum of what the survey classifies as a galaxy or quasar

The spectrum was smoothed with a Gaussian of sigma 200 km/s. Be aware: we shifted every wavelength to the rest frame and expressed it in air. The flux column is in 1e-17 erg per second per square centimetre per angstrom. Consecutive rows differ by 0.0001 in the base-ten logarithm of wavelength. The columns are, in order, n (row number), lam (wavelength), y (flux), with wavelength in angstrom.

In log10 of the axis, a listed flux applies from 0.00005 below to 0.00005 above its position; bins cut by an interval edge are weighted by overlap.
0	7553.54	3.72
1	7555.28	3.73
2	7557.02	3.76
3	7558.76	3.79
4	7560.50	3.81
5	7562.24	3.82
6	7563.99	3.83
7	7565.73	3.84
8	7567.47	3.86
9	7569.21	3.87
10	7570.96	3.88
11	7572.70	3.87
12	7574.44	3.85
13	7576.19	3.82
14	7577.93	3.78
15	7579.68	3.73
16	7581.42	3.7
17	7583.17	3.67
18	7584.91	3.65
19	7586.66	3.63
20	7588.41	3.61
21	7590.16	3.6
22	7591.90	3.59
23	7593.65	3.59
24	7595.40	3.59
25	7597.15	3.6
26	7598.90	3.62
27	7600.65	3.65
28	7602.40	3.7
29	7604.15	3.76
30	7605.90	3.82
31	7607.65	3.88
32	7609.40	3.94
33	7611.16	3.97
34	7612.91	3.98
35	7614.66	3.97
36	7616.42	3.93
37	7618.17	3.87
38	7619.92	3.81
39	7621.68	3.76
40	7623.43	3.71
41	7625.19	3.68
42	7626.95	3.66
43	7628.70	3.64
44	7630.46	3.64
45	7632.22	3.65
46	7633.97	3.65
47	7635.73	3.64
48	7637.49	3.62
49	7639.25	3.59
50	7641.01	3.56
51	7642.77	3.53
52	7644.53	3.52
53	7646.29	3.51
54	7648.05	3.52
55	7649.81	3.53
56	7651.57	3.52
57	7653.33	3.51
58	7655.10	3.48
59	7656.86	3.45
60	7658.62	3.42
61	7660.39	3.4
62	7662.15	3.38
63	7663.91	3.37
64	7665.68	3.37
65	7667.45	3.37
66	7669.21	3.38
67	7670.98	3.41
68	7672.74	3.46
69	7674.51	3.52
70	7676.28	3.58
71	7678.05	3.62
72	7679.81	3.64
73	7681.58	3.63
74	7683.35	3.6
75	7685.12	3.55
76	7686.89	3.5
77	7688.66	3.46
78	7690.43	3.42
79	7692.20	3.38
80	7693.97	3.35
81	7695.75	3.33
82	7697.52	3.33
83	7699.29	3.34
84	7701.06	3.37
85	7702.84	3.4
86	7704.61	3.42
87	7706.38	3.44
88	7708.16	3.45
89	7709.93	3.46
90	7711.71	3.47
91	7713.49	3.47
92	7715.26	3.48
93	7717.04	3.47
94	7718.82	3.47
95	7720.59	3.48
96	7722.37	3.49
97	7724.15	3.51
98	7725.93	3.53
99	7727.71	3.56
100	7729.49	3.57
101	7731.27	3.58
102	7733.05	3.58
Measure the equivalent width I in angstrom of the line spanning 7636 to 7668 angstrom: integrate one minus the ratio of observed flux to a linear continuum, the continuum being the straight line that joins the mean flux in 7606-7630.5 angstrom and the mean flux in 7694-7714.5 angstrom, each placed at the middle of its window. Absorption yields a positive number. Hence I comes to 1.5 angstrom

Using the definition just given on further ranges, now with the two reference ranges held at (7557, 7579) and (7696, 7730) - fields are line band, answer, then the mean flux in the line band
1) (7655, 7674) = 0.92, 3.41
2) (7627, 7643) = 0.17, 3.62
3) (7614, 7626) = -0.39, 3.82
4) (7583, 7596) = 0.55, 3.61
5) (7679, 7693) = 0.01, 3.52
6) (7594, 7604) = 0.30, 3.64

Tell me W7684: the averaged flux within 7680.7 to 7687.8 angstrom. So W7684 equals 3.57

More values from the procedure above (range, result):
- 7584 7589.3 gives 3.63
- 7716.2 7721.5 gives 3.48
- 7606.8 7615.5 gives 3.95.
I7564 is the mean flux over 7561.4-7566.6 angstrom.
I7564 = 3.83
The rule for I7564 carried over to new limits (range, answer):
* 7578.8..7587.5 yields 3.68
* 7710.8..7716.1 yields 3.47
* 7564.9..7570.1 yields 3.86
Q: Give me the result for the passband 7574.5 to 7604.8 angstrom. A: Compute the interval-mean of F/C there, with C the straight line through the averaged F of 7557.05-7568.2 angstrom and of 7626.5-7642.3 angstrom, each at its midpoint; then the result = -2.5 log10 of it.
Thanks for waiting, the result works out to 0.02 mag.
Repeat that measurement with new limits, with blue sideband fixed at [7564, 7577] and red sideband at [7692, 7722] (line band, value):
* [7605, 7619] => -0.06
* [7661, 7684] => 0.01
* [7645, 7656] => 0.03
